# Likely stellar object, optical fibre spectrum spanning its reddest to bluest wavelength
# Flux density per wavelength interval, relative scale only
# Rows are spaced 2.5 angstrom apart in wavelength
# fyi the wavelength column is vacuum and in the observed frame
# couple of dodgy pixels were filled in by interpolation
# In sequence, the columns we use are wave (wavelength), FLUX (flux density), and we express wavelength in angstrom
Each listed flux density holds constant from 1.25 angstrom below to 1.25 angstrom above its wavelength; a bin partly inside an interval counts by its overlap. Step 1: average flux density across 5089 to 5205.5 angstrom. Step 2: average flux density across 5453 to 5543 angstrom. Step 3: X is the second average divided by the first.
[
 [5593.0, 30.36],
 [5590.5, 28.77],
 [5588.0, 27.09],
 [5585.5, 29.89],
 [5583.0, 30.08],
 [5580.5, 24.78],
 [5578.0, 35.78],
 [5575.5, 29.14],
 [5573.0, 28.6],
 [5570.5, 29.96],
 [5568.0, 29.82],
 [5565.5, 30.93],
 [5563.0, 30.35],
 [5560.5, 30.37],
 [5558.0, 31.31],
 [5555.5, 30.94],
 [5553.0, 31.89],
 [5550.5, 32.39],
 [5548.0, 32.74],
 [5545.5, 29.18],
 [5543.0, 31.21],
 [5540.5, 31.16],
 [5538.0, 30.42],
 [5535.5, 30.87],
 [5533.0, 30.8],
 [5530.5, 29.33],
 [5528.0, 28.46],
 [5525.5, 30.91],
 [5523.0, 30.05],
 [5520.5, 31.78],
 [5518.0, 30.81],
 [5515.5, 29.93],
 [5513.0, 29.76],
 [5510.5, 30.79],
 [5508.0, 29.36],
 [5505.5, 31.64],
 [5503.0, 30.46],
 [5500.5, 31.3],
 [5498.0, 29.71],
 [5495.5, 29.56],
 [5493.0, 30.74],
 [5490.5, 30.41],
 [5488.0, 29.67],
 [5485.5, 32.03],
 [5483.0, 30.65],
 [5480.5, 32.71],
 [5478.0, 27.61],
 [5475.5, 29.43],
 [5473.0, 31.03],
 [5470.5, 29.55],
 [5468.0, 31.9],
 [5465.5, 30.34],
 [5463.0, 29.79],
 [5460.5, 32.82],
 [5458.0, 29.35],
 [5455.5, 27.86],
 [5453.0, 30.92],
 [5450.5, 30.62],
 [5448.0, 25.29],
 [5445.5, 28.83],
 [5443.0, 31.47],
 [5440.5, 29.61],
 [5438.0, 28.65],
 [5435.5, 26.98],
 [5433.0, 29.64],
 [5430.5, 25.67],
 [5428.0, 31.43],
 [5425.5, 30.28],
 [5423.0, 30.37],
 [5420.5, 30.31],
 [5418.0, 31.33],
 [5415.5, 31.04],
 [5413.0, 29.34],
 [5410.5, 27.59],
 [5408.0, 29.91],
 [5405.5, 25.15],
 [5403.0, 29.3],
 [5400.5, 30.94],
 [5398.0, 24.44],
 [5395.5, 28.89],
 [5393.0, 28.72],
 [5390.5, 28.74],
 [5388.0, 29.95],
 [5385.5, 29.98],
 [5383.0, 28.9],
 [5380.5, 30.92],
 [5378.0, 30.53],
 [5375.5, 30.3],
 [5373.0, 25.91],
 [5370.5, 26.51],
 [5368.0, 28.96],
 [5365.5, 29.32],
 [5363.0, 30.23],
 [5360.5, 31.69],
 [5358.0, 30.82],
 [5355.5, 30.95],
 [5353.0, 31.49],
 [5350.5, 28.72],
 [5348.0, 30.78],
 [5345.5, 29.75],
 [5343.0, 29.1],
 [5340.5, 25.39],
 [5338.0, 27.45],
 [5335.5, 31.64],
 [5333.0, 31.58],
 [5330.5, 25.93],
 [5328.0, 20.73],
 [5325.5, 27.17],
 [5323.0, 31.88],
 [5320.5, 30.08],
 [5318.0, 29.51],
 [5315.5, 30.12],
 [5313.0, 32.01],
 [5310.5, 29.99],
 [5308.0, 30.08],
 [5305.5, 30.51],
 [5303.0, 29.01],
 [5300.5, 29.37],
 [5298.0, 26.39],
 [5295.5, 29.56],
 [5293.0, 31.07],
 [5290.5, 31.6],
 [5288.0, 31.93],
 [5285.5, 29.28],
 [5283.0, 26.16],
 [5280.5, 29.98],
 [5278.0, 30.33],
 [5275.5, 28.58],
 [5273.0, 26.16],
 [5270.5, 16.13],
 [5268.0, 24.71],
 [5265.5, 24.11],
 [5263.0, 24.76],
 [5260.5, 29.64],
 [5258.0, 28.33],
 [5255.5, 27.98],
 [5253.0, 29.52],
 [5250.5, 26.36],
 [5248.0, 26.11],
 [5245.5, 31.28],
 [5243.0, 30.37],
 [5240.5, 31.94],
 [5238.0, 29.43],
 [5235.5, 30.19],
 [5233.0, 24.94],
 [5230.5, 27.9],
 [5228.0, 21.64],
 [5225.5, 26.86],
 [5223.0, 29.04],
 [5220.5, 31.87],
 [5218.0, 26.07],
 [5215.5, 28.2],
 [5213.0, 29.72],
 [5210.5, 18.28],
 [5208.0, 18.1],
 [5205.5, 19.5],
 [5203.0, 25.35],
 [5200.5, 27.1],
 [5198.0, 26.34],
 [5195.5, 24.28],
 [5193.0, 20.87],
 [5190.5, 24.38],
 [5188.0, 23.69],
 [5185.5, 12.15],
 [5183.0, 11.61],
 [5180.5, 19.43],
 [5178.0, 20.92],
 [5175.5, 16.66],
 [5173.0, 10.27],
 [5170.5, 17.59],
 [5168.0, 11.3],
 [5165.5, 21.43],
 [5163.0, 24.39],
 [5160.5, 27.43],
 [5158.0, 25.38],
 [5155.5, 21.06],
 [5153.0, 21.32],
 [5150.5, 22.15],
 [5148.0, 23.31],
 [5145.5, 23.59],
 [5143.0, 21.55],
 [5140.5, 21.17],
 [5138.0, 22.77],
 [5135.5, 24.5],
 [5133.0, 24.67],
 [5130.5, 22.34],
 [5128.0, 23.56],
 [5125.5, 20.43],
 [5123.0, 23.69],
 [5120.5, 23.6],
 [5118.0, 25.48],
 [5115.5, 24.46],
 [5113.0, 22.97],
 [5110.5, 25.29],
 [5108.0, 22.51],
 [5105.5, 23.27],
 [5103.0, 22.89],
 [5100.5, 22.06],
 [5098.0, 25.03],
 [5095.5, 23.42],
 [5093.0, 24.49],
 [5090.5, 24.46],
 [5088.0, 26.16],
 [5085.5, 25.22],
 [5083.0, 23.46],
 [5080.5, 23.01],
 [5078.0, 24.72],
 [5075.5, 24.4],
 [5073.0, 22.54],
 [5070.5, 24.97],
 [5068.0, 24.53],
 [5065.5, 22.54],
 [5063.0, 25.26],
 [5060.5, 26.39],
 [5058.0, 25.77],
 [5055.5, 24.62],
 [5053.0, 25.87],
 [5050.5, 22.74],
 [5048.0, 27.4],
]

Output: 1.38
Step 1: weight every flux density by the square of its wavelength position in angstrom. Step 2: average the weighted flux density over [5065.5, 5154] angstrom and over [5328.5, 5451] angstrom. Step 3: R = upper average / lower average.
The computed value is 1.4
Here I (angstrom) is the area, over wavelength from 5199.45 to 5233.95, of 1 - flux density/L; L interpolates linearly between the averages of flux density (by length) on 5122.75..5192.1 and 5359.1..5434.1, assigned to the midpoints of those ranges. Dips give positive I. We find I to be -3.69 angstrom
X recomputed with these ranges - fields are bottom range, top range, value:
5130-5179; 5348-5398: 1.39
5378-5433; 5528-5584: 1.04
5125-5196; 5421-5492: 1.43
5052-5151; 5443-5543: 1.27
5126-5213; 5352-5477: 1.39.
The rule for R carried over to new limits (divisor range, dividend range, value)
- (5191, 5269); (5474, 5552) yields 1.28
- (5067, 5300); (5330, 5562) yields 1.35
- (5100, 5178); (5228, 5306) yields 1.34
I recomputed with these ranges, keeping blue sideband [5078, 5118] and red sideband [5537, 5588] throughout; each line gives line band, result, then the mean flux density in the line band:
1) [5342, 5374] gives -2.3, 29.6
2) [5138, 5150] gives 1.1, 22.4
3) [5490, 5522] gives -0.9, 30.5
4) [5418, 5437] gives -0.5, 29.4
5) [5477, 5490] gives -0.5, 30.6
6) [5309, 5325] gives -2.0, 30.4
